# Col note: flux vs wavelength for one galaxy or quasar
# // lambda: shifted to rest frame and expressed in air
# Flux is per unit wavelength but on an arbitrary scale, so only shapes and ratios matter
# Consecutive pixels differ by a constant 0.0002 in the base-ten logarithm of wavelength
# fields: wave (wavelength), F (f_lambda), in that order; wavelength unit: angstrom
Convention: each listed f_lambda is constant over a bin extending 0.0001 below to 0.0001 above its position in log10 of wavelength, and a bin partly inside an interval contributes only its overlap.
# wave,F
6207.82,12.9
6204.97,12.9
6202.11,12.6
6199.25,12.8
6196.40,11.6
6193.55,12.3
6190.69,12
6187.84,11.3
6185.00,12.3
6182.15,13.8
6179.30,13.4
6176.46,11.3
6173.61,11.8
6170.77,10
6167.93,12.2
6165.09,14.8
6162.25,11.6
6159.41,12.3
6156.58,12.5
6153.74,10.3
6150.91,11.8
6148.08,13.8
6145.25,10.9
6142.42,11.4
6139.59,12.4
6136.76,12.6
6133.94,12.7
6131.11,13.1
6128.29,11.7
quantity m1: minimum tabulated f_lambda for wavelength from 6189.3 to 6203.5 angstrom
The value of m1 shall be 11.6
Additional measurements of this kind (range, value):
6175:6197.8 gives 11.3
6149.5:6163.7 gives 10.3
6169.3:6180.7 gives 10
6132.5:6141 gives 12.4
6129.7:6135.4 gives 12.7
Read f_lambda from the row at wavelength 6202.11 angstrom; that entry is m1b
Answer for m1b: 12.6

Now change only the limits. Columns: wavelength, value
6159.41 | 12.3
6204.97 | 12.9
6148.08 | 13.8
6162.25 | 11.6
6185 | 12.3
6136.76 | 12.6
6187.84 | 11.3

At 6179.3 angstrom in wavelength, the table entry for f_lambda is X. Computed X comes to 13.4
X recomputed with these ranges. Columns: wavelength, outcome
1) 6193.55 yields 12.3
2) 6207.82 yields 12.9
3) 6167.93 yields 12.2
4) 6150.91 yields 11.8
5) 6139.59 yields 12.4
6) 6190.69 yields 12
